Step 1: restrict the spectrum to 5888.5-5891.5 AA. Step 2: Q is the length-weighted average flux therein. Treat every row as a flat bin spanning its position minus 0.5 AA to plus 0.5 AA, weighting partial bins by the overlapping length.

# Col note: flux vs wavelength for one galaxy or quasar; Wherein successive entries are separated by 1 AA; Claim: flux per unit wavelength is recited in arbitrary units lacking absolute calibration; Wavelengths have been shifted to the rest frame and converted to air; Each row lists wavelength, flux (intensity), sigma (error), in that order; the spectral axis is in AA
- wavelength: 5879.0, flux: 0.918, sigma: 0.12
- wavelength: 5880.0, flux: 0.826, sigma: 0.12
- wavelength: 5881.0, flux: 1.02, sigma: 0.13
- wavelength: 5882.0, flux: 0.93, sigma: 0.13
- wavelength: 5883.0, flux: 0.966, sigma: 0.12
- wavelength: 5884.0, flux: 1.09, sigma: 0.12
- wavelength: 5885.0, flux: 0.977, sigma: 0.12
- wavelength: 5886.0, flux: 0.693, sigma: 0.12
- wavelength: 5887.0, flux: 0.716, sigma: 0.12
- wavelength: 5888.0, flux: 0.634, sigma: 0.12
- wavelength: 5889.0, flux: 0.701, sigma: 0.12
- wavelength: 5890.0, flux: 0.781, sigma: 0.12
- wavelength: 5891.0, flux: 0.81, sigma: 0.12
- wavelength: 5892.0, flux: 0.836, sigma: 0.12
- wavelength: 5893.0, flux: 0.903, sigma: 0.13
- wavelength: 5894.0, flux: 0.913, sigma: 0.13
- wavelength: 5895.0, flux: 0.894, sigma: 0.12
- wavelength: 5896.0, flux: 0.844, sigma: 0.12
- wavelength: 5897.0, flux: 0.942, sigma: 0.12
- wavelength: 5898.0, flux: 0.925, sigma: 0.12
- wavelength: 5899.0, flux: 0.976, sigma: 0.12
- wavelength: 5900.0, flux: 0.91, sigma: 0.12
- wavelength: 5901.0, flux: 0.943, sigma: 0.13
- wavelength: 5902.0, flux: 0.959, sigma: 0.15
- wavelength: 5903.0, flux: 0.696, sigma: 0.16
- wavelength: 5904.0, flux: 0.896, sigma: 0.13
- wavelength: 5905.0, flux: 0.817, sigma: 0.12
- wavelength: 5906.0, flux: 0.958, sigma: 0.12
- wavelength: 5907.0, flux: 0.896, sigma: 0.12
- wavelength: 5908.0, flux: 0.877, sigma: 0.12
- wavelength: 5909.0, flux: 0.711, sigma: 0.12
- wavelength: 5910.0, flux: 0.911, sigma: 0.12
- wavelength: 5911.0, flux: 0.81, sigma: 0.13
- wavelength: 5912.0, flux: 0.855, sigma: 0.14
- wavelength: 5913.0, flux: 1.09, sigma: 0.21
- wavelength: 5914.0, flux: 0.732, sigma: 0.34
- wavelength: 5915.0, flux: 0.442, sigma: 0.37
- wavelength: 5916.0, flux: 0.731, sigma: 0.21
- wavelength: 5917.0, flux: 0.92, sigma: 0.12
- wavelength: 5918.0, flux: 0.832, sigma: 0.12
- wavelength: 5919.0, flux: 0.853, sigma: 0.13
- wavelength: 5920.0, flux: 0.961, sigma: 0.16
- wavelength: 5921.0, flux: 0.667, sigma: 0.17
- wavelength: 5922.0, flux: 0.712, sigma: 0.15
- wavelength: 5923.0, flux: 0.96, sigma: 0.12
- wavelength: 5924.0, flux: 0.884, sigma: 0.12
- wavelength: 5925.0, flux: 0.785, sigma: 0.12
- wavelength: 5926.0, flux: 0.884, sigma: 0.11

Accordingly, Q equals 0.764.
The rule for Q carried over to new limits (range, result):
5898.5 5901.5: 0.943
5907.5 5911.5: 0.827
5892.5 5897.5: 0.899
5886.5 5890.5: 0.708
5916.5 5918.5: 0.876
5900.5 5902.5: 0.951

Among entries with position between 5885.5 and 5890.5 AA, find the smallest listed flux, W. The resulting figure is 0.634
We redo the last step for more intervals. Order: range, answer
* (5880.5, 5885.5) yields 0.93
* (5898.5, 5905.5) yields 0.696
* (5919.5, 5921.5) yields 0.667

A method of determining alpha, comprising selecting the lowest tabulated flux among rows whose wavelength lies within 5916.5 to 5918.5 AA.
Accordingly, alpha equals 0.832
